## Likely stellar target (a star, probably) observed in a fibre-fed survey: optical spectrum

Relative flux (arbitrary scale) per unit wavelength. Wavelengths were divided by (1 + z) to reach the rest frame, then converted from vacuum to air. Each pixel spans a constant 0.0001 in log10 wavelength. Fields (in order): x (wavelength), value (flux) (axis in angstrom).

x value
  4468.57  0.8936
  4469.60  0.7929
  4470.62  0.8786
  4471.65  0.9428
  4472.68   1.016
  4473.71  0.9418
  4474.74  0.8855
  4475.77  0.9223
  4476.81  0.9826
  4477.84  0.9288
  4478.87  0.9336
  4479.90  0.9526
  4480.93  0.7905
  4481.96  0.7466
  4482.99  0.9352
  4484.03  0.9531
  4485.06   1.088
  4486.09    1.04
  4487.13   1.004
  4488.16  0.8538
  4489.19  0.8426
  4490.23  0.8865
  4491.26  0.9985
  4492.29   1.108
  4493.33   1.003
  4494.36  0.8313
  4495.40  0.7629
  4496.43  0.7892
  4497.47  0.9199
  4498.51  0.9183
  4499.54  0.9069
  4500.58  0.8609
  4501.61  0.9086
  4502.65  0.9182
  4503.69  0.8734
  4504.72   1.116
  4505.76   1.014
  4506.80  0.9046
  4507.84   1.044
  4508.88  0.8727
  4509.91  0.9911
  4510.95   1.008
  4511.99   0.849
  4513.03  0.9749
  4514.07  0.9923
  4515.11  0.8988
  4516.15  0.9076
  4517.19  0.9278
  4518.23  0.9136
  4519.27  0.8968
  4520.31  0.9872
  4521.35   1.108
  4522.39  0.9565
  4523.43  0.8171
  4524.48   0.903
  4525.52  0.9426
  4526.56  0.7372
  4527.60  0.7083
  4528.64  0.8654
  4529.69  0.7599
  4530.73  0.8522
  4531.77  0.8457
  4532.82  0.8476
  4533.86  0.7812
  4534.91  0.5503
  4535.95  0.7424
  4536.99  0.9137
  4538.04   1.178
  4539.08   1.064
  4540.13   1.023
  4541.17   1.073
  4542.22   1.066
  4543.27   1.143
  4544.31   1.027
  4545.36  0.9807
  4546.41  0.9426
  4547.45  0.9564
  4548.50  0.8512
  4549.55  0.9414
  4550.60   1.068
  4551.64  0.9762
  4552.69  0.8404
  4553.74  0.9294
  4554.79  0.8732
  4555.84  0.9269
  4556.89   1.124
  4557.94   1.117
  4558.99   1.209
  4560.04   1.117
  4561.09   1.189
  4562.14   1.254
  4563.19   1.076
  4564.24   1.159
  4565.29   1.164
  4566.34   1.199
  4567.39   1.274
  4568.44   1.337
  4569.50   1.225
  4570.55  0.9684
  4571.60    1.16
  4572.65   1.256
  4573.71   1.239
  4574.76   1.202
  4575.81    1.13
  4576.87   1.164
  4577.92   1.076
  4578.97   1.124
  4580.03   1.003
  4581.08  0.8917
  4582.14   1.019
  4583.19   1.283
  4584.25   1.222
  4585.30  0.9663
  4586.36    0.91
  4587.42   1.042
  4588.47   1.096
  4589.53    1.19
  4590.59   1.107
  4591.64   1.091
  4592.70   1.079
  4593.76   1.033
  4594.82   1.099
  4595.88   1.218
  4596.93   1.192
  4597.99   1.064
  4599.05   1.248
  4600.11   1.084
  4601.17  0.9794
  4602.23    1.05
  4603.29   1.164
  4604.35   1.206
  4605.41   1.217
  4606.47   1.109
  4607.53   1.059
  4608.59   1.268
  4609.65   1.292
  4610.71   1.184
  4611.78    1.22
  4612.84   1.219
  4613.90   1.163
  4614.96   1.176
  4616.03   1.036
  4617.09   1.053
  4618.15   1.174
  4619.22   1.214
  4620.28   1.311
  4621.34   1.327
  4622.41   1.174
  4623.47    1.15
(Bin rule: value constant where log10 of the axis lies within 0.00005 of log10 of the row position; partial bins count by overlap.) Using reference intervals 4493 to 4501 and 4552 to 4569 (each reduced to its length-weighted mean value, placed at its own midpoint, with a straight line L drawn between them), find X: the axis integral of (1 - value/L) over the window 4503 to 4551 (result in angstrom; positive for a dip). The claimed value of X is 2.49 angstrom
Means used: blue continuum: 0.871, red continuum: 1.11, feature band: 0.93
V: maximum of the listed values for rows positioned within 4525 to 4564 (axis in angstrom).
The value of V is 1.254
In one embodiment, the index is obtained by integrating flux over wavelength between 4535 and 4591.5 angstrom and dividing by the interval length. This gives 1.07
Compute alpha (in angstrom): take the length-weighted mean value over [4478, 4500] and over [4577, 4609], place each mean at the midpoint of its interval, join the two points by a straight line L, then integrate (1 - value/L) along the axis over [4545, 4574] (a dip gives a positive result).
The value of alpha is -1.1 angstrom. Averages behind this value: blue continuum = 0.918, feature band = 1.08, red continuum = 1.1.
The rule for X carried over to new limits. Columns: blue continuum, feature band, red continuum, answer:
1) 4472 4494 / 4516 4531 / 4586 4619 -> 1.8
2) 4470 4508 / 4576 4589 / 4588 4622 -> 0.5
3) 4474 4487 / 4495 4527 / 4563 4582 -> 2.5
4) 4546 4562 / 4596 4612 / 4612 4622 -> -0.1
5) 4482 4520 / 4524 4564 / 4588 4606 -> 2.4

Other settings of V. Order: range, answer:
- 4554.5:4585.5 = 1.337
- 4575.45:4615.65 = 1.292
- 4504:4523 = 1.116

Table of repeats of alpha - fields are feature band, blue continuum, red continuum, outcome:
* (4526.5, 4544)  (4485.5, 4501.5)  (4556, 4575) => 2.8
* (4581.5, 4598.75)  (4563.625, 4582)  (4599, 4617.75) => 0.7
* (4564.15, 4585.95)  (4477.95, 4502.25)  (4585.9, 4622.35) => -1.2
